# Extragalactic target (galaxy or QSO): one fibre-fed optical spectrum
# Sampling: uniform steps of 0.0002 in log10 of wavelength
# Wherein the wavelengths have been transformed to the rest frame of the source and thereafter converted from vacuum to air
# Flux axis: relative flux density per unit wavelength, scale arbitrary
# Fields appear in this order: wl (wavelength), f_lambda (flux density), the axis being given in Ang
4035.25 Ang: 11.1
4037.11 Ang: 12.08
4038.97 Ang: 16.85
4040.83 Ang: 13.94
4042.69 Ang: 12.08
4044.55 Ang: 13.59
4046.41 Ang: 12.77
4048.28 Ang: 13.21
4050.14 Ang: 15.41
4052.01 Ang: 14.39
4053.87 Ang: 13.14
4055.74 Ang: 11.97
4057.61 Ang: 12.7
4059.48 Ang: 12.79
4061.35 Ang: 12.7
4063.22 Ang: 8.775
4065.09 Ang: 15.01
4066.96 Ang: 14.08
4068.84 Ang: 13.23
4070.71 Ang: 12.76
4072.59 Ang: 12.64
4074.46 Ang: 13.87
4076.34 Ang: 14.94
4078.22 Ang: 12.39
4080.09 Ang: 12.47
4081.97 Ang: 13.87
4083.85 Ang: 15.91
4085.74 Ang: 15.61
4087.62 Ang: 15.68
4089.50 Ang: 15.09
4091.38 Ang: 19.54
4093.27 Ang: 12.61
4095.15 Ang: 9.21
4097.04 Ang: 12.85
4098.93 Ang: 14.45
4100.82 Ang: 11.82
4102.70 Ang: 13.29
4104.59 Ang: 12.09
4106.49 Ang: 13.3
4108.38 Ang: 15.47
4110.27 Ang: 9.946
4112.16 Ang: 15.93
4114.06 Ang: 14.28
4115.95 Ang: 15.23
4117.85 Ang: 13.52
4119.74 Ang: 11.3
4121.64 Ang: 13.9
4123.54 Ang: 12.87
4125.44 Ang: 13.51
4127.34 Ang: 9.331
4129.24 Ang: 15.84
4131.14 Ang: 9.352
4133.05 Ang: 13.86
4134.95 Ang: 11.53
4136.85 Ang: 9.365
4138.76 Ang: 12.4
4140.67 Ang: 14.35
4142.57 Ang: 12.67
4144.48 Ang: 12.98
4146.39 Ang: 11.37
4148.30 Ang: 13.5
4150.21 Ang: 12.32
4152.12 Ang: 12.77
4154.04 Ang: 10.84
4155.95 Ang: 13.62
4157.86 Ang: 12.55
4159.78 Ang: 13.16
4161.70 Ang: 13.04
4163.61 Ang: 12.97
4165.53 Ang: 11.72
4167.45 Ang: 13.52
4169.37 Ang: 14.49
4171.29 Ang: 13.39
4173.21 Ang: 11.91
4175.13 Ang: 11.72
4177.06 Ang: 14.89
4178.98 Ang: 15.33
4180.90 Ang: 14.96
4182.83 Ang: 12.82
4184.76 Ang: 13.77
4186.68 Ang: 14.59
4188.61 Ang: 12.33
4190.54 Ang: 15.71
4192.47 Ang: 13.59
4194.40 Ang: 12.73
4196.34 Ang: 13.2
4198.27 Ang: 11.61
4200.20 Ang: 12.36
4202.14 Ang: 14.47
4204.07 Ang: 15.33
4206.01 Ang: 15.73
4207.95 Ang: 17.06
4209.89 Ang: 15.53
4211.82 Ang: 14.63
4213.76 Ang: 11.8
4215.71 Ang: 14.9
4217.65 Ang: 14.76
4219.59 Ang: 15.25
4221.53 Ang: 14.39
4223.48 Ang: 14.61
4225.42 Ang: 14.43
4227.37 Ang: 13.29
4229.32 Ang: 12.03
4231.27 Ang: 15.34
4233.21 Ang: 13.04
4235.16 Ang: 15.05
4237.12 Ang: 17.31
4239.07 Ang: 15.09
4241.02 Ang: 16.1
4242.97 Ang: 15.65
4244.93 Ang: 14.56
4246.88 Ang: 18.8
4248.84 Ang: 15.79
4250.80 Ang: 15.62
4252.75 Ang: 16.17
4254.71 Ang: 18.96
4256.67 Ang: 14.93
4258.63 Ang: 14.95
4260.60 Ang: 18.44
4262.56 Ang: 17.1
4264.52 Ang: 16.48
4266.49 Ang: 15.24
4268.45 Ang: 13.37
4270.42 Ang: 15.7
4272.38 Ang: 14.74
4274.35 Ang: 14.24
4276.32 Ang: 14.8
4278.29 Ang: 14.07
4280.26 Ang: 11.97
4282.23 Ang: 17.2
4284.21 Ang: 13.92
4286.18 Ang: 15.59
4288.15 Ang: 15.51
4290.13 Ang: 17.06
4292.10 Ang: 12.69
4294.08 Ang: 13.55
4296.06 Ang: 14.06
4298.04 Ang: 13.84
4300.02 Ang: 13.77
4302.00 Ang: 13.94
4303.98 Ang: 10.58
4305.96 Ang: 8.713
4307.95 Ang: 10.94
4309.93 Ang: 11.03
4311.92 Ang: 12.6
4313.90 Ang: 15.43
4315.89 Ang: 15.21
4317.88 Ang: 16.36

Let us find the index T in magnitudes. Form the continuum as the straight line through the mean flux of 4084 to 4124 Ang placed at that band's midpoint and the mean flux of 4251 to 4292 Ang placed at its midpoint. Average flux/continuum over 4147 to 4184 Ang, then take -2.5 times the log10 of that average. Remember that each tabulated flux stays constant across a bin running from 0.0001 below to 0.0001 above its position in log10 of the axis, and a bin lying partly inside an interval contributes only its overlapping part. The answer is 0.10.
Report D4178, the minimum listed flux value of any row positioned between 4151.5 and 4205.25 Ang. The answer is 10.84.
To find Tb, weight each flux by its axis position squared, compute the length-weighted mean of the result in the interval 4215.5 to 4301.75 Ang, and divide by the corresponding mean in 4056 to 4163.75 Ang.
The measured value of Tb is 1.24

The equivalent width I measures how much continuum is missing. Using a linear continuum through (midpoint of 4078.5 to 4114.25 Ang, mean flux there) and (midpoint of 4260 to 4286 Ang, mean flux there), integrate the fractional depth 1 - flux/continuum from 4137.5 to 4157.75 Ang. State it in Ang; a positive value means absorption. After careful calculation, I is 2.3 Ang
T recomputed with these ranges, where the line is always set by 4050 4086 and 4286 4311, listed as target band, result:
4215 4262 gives -0.17 mag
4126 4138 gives 0.14 mag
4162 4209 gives -0.04 mag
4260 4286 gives -0.16 mag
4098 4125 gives -0.01 mag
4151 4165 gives 0.05 mag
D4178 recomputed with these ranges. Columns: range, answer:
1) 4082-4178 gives 9.21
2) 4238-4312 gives 8.713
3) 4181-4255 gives 11.61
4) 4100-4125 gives 9.946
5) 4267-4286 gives 11.97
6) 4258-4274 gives 13.37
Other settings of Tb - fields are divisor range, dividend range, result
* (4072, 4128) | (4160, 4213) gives 1.06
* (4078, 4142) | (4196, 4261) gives 1.20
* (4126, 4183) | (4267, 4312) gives 1.14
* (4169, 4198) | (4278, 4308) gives 1.05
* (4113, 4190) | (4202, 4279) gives 1.23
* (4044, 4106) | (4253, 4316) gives 1.18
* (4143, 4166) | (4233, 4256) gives 1.33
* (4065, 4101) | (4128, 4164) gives 0.93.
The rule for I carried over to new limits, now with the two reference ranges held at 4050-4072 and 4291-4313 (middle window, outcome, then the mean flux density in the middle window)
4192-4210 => -2.1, 14.1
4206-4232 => -4.0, 14.5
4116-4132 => 0.3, 12.6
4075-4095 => -2.6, 14.6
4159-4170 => -0.3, 13.1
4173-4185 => -1.0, 13.7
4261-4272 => -2.8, 15.7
